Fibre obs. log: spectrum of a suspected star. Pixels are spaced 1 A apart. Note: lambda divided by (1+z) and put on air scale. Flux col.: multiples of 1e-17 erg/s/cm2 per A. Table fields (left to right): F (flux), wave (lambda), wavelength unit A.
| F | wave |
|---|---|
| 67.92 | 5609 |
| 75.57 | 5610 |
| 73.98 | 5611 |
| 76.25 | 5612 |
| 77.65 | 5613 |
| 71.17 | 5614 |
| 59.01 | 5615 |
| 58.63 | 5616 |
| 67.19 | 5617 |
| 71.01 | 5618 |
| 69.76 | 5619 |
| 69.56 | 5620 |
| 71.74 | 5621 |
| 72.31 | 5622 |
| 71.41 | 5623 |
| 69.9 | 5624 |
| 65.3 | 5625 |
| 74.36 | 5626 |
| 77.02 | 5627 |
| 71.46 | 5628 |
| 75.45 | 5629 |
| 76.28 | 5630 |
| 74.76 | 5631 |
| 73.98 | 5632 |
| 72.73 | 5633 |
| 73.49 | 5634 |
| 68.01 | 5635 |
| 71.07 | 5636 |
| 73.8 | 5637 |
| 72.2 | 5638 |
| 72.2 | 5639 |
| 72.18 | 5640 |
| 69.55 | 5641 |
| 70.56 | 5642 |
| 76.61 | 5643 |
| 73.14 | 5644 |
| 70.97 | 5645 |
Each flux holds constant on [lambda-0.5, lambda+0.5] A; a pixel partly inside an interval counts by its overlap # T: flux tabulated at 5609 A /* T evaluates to 67.92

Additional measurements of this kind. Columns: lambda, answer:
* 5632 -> 73.98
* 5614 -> 71.17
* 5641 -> 69.55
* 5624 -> 69.9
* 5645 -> 70.97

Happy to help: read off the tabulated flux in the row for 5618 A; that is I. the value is 71.01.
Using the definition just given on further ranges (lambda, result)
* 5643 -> 76.61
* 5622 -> 72.31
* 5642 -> 70.56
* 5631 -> 74.76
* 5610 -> 75.57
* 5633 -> 72.73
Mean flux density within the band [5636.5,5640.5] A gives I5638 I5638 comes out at 72.6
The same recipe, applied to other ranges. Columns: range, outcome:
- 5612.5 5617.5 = 66.7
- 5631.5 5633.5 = 73.4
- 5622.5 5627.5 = 71.6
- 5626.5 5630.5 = 75.1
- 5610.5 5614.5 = 74.8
